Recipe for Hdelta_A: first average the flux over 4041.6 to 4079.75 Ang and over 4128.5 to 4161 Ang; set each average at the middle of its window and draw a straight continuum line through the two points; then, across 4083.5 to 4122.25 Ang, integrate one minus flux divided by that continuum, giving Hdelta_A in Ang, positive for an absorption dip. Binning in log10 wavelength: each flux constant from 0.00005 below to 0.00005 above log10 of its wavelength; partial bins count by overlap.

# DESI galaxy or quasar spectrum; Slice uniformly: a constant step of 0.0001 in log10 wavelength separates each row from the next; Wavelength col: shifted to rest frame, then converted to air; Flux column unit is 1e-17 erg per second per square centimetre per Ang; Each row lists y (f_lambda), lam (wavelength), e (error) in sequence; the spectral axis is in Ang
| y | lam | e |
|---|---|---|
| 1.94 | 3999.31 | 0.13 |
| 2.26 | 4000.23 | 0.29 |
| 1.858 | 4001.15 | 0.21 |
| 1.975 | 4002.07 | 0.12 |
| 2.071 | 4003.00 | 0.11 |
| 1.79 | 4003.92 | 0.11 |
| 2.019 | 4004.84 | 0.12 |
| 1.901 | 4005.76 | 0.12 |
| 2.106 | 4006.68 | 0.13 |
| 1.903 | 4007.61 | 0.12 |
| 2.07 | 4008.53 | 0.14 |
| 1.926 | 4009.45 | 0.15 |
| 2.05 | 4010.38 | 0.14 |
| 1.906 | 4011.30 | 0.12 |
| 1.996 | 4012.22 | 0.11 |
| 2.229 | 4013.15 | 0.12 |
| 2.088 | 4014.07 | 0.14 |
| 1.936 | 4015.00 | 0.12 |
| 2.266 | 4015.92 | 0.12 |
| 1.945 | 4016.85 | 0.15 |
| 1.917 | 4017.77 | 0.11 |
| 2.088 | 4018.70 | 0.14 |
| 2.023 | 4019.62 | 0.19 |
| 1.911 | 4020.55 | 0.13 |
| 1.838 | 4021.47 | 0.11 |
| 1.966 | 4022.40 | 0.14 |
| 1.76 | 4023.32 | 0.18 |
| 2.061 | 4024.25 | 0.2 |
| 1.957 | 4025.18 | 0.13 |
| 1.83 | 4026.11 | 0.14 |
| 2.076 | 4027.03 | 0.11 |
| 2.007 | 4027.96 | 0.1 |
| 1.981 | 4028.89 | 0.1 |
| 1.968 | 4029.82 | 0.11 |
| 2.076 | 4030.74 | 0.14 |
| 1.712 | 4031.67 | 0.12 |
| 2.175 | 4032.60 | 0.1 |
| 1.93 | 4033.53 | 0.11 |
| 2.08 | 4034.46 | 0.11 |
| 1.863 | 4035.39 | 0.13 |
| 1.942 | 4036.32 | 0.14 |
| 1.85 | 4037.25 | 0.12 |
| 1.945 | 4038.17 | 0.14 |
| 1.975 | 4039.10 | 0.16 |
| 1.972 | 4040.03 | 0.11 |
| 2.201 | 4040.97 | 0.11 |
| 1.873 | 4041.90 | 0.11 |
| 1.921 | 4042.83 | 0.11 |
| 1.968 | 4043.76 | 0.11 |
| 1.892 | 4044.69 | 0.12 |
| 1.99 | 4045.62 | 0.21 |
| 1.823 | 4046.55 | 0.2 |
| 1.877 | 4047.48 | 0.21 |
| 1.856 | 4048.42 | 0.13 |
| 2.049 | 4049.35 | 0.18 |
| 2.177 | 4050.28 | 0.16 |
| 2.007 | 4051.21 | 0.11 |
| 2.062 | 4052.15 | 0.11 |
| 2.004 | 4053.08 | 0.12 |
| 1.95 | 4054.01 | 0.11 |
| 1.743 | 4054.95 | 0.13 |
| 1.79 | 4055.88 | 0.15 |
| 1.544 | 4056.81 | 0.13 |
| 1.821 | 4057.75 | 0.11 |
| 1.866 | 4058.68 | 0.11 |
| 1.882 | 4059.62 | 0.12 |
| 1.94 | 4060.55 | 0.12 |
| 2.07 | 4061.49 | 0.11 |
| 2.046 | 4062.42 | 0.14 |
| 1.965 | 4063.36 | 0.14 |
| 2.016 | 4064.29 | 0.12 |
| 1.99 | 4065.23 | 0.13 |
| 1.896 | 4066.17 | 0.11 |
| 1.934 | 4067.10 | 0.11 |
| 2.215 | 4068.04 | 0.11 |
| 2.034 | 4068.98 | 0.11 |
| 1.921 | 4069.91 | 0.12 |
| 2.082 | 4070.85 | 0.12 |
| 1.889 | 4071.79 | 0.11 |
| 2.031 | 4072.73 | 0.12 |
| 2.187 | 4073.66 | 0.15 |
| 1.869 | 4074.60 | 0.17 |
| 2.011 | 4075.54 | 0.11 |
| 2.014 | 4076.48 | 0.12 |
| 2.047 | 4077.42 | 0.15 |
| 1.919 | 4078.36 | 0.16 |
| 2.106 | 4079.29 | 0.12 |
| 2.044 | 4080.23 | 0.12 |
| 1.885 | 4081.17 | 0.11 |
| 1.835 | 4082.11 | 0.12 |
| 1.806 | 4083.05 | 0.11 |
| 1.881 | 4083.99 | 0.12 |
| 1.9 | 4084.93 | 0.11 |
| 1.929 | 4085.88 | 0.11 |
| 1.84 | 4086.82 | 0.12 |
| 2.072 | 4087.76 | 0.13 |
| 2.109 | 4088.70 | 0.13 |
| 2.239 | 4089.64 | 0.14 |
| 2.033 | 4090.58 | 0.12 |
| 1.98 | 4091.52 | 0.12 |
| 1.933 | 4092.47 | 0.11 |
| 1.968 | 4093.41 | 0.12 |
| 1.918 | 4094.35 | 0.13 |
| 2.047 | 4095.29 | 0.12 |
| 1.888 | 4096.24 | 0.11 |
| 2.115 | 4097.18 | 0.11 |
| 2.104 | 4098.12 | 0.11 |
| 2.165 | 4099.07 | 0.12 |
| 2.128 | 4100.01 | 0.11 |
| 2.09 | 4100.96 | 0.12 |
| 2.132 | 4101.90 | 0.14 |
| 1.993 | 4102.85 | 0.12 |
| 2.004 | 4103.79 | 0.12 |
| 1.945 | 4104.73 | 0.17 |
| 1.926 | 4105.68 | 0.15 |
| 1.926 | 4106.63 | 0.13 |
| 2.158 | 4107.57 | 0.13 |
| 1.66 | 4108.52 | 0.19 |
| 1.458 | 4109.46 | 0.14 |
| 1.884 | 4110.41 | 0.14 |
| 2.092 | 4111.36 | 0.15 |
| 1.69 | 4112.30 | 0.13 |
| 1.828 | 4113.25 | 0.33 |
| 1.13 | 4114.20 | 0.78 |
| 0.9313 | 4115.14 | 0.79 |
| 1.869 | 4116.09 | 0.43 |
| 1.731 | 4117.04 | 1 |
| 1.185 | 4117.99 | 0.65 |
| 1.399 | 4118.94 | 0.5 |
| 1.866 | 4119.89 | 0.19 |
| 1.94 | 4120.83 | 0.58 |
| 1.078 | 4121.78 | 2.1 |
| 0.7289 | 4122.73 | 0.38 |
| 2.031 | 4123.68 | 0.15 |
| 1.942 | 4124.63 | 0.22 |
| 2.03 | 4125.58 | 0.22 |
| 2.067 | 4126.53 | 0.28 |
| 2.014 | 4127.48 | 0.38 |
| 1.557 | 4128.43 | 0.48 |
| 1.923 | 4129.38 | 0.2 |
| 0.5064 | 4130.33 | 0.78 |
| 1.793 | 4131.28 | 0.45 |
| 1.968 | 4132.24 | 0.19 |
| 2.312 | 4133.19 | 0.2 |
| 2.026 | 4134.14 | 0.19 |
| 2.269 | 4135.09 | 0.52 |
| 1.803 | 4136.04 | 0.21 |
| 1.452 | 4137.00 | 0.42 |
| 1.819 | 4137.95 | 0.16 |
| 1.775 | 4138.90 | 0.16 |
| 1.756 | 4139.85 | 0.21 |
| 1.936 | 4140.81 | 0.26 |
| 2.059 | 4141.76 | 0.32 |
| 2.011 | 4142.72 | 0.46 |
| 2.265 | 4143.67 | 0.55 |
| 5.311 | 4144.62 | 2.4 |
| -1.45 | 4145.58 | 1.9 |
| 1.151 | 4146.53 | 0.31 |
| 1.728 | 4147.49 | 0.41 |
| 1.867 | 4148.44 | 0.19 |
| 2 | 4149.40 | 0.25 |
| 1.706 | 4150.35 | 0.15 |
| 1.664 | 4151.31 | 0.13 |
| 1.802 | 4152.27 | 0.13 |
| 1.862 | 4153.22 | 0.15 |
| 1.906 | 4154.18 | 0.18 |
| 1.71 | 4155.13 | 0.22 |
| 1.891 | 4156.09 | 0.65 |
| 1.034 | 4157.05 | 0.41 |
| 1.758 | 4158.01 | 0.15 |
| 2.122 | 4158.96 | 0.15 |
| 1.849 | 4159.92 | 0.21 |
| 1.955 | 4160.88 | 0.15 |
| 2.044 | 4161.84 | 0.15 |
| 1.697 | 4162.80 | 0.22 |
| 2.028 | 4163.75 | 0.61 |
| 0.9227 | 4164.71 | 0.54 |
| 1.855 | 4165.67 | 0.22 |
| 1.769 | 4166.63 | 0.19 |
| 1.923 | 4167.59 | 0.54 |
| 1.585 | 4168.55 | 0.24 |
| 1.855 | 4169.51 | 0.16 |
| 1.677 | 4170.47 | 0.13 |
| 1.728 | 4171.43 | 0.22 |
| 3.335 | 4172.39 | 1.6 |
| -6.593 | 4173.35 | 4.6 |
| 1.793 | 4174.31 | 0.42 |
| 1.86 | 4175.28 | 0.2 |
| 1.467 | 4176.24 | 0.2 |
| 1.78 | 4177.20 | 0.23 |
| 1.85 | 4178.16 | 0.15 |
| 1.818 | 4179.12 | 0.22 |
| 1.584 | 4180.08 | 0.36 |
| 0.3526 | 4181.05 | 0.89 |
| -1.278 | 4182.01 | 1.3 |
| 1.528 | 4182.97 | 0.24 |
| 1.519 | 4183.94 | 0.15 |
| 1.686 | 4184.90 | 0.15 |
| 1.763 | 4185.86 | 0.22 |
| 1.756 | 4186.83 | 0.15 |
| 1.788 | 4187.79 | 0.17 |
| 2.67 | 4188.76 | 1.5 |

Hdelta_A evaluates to 0.5 Ang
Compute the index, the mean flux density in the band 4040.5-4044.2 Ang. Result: 1.99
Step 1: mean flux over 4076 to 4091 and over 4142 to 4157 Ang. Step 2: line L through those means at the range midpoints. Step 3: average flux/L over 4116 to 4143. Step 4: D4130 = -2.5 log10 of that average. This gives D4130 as 0.07 mag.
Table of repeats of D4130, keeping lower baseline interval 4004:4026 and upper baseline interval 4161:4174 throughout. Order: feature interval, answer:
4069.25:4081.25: -0.18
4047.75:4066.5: -0.09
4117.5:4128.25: -0.14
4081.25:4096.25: -0.20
